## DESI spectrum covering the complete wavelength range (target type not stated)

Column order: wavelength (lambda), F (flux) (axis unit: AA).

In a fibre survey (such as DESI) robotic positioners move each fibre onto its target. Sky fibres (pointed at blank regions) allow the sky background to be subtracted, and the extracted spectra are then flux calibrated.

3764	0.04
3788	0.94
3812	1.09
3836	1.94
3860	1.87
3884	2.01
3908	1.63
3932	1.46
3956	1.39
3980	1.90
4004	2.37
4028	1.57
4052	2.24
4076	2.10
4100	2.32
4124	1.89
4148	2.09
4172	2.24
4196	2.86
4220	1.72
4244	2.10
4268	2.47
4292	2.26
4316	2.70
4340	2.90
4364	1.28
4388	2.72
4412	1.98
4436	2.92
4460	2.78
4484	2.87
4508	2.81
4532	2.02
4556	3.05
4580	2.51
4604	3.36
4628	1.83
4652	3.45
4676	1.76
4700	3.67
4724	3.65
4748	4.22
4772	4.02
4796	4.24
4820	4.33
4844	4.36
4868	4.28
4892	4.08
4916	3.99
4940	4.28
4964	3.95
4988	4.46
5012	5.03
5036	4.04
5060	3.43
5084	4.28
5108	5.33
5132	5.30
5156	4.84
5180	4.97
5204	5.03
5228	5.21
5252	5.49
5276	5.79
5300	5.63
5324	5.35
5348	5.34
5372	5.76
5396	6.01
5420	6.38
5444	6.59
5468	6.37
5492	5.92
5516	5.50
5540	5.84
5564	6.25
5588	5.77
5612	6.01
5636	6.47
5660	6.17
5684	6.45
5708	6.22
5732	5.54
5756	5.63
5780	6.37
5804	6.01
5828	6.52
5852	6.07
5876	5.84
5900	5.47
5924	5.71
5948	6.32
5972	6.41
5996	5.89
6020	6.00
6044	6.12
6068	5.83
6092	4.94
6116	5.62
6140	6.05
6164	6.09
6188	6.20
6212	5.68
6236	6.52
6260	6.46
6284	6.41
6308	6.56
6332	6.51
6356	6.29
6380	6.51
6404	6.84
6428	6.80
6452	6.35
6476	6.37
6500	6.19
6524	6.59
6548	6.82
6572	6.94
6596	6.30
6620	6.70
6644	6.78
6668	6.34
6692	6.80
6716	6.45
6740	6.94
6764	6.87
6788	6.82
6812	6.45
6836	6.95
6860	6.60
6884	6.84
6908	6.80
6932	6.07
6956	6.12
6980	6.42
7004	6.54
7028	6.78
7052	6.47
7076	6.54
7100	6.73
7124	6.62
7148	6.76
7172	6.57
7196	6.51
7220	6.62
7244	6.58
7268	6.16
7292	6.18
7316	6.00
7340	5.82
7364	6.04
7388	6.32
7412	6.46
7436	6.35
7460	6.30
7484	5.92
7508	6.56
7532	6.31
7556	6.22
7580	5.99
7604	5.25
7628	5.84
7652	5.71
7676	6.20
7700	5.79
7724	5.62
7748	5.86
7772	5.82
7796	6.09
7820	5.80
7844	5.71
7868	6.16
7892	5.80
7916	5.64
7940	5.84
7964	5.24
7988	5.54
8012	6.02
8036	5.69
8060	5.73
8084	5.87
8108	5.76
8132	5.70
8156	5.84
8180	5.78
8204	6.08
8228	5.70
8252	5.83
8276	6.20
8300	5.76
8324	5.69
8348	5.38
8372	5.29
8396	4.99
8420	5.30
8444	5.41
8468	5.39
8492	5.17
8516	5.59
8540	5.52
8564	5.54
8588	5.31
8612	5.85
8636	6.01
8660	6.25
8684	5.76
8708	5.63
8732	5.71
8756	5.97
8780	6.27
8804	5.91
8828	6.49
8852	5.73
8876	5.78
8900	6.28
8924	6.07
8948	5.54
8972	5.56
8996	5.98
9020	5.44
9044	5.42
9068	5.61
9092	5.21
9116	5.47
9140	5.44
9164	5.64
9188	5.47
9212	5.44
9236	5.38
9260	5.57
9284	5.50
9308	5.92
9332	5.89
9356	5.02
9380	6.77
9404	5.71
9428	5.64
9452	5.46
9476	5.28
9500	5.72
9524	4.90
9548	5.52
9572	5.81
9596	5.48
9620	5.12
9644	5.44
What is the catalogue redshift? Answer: 0.18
